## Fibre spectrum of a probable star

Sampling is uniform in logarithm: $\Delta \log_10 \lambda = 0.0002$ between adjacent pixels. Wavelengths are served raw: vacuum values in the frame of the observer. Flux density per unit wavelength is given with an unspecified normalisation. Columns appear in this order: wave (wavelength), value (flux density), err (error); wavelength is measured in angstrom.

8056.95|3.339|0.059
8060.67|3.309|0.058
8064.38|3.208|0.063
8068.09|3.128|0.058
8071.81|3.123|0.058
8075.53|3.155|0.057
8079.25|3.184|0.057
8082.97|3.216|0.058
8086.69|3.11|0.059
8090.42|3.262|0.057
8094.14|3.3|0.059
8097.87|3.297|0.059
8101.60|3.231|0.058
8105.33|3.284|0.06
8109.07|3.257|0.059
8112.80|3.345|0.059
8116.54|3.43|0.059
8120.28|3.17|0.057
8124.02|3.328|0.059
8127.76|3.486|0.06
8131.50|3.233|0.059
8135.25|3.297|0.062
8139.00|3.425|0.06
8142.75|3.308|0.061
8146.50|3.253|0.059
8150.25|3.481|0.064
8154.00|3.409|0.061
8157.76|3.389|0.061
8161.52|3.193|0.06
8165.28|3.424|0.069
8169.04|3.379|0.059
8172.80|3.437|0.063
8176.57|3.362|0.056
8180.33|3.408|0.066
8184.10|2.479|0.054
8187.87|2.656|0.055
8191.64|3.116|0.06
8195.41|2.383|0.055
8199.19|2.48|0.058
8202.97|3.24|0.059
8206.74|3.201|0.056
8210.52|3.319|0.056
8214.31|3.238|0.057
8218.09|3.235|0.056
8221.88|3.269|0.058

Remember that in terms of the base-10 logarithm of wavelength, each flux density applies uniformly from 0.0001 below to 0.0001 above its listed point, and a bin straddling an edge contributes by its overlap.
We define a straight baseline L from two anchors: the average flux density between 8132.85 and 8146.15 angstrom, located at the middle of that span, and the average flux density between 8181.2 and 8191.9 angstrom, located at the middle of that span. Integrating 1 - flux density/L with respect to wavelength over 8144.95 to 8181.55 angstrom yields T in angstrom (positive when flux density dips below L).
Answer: -4.1 angstrom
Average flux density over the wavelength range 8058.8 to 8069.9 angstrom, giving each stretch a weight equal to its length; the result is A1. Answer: 3.22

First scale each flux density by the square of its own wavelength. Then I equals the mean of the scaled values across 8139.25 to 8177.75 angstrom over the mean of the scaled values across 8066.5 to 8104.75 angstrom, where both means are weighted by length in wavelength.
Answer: 1.07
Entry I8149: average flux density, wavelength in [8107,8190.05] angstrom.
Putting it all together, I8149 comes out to 3.28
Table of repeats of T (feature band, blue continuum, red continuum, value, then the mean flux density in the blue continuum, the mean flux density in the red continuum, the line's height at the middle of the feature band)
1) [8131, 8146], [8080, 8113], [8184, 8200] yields -1.7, 3.25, 2.65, 2.99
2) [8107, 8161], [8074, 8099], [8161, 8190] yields -2.5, 3.22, 3.17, 3.19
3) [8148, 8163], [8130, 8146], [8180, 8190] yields -1.3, 3.31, 2.77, 3.11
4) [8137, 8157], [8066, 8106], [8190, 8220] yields -1.7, 3.21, 3.03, 3.11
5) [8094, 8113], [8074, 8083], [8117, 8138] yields -0.2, 3.18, 3.32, 3.25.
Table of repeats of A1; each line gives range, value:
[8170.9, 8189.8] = 3.07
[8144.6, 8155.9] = 3.38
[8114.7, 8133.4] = 3.33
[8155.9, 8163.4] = 3.29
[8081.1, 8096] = 3.22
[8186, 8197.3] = 2.72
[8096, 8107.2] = 3.27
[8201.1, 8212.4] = 3.26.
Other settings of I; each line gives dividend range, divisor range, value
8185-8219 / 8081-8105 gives 0.94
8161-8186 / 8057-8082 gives 1.04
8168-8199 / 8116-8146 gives 0.91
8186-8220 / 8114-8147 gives 0.91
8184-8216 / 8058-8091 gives 0.95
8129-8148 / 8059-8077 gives 1.06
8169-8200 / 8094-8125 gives 0.92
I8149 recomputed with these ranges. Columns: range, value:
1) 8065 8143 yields 3.26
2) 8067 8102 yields 3.2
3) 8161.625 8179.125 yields 3.38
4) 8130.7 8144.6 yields 3.32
